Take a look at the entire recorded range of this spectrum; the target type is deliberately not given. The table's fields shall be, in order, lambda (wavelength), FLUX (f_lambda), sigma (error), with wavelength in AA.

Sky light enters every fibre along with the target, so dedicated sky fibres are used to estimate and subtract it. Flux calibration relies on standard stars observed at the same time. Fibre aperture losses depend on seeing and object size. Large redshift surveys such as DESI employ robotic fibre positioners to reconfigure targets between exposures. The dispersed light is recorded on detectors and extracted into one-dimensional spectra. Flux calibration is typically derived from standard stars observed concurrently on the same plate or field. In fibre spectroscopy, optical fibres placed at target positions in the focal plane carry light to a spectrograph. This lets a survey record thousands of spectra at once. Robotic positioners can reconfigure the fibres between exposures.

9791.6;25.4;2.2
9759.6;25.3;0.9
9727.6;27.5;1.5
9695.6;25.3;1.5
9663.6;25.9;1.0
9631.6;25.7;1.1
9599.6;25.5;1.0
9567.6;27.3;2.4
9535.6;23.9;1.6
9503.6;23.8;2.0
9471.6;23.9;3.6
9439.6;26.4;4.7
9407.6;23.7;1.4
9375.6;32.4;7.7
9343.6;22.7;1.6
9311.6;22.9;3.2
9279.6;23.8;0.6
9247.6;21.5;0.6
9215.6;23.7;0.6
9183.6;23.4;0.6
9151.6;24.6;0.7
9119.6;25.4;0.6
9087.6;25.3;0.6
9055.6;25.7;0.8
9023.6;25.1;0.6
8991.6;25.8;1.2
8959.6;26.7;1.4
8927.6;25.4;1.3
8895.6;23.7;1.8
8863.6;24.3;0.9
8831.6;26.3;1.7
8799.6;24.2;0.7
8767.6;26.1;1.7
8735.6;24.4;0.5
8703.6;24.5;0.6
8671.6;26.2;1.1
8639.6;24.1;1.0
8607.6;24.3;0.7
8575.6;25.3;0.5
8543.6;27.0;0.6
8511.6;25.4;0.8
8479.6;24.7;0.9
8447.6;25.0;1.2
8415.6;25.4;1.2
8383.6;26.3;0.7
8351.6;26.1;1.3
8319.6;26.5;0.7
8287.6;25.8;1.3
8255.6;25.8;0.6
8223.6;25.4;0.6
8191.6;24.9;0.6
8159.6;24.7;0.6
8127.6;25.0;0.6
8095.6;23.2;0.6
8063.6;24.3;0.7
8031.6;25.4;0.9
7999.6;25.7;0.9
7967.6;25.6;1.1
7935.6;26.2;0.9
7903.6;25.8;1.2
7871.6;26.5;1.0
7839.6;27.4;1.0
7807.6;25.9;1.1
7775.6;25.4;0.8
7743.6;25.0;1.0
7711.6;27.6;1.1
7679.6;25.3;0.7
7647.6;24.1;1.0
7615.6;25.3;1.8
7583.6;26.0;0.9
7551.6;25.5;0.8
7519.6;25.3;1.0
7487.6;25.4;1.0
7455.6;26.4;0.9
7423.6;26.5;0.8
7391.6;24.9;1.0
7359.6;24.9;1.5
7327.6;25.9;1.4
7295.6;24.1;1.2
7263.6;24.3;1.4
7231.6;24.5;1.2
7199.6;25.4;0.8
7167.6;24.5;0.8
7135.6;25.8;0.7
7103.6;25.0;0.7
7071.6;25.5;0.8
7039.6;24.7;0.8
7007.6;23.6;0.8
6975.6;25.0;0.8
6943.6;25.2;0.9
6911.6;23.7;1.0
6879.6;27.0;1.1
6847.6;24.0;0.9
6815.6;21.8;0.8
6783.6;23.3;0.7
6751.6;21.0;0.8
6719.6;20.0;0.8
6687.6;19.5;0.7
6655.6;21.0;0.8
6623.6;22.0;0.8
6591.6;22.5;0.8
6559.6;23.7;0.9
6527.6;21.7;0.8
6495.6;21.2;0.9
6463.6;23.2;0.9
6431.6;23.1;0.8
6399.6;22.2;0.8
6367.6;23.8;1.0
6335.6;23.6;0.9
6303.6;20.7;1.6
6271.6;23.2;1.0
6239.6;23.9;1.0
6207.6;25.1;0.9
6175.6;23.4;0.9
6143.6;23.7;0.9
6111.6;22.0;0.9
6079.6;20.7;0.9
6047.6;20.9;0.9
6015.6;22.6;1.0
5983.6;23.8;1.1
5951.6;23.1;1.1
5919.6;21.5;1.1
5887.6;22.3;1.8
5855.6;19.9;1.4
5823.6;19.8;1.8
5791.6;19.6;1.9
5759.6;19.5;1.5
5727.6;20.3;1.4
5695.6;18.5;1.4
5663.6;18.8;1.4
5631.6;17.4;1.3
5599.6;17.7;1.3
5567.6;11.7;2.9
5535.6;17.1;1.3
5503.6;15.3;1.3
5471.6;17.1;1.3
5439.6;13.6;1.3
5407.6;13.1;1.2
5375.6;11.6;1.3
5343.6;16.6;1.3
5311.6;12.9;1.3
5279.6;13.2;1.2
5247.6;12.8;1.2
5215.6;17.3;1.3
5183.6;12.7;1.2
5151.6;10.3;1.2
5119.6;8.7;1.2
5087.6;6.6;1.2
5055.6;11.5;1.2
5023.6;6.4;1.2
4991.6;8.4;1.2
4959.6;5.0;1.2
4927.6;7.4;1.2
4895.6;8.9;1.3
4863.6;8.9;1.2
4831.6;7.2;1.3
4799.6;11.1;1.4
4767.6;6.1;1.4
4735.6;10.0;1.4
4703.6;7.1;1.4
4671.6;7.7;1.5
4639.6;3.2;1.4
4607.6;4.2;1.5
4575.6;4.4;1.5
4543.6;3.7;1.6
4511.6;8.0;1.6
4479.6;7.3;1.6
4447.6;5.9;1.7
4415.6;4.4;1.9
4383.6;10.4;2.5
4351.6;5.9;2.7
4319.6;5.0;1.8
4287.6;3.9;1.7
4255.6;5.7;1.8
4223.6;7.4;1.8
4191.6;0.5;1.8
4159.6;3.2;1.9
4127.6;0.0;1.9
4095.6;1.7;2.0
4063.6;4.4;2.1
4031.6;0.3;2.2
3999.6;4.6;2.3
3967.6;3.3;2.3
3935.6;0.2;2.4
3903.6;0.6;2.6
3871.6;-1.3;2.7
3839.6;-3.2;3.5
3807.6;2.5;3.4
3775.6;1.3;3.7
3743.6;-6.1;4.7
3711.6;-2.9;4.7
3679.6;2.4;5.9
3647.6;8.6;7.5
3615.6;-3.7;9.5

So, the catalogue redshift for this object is 0.295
